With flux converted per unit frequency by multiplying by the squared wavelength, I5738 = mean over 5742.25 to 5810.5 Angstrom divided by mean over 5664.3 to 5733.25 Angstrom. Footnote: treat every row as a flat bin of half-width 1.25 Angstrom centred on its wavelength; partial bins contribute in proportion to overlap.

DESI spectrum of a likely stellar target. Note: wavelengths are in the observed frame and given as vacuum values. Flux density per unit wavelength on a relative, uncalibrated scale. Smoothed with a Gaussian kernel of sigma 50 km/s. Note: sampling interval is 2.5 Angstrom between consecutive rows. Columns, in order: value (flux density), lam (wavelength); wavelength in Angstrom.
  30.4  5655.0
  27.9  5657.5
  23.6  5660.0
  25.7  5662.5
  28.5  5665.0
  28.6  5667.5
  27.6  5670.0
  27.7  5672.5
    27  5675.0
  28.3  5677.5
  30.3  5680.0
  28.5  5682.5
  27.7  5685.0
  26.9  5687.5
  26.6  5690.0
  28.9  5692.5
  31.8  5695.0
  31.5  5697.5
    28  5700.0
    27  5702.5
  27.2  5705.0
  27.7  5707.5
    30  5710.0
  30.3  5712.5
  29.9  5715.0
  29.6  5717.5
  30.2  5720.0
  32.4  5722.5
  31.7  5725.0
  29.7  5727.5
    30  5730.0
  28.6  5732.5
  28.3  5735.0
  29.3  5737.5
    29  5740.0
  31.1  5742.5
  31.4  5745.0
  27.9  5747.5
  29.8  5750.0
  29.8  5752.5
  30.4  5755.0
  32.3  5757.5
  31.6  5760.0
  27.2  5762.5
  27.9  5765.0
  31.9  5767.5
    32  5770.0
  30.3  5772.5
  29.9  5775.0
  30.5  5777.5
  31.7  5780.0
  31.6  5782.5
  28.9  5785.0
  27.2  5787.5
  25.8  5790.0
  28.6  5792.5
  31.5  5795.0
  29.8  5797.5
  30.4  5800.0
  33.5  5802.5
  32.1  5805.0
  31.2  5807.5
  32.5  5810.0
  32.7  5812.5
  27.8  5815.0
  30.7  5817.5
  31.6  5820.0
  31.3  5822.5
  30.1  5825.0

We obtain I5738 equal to 1.07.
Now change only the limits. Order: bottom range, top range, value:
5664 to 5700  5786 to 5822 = 1.11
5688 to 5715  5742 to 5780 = 1.07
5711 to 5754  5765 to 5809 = 1.03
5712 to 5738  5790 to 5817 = 1.05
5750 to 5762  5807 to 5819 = 1.03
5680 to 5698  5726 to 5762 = 1.06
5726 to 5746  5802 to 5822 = 1.09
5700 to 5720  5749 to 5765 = 1.06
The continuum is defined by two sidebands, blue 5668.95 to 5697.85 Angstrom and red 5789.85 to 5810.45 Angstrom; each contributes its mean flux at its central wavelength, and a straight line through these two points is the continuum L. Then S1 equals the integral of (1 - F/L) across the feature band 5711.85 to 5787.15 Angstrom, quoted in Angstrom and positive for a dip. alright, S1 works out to -0.90 Angstrom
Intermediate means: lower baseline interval 28.5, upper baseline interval 30.8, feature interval 30.1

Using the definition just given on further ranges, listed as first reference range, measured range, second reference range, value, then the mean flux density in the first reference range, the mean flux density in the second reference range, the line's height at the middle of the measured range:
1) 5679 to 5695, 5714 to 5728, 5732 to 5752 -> -0.8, 28.4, 29.5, 29.1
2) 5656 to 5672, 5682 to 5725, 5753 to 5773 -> -1.1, 27.1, 30.4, 28.4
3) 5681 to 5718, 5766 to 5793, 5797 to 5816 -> 0.7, 28.8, 31.4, 30.7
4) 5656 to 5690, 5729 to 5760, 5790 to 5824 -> -0.6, 27.5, 30.9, 29.3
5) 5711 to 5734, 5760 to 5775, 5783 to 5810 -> 0.1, 30.2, 30.1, 30.1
